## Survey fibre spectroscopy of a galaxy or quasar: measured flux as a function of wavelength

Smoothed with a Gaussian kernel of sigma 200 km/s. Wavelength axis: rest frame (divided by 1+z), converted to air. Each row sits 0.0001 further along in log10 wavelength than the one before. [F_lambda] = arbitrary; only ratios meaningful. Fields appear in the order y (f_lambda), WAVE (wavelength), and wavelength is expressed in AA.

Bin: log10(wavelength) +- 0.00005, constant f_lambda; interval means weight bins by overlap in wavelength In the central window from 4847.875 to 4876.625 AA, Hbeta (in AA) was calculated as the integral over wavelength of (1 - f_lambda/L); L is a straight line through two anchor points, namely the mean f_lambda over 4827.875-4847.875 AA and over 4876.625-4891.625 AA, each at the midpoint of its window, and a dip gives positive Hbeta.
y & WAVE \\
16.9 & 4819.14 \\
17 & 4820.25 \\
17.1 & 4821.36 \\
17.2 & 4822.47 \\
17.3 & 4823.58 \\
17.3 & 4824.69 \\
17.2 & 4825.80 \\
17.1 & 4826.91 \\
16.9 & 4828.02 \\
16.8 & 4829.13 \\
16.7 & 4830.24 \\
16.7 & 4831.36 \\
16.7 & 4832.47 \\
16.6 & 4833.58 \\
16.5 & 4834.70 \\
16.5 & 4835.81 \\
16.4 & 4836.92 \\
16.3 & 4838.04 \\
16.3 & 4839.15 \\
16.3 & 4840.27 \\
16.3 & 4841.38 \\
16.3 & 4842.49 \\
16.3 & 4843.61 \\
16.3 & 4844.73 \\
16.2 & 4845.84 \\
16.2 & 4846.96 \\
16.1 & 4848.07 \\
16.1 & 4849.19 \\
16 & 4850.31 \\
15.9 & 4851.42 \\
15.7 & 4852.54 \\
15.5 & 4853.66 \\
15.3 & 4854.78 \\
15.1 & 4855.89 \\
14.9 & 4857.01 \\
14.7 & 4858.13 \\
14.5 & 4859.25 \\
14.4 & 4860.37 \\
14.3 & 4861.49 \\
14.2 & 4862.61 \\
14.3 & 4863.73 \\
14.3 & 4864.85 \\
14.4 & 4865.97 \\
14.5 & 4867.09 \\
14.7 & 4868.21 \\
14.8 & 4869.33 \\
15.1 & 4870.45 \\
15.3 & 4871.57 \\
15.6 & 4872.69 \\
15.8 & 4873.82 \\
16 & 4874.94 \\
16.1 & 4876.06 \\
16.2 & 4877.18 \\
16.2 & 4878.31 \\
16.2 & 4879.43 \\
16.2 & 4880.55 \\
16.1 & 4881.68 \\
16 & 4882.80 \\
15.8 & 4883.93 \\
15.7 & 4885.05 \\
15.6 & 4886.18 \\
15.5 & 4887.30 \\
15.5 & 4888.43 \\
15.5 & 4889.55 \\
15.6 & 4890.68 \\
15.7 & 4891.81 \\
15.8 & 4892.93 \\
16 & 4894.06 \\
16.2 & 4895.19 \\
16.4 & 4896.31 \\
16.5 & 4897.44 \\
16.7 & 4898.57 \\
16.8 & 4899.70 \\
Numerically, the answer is 1.8 AA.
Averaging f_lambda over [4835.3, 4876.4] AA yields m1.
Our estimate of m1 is 15.5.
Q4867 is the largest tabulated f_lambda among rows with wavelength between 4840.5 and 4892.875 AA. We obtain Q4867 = 16.3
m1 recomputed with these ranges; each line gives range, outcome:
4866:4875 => 15.1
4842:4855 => 16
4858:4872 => 14.6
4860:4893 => 15.4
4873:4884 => 16.1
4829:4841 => 16.5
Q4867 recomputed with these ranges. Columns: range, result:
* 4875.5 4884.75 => 16.2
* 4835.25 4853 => 16.5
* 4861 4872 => 15.3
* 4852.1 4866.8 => 15.7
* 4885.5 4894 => 15.8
